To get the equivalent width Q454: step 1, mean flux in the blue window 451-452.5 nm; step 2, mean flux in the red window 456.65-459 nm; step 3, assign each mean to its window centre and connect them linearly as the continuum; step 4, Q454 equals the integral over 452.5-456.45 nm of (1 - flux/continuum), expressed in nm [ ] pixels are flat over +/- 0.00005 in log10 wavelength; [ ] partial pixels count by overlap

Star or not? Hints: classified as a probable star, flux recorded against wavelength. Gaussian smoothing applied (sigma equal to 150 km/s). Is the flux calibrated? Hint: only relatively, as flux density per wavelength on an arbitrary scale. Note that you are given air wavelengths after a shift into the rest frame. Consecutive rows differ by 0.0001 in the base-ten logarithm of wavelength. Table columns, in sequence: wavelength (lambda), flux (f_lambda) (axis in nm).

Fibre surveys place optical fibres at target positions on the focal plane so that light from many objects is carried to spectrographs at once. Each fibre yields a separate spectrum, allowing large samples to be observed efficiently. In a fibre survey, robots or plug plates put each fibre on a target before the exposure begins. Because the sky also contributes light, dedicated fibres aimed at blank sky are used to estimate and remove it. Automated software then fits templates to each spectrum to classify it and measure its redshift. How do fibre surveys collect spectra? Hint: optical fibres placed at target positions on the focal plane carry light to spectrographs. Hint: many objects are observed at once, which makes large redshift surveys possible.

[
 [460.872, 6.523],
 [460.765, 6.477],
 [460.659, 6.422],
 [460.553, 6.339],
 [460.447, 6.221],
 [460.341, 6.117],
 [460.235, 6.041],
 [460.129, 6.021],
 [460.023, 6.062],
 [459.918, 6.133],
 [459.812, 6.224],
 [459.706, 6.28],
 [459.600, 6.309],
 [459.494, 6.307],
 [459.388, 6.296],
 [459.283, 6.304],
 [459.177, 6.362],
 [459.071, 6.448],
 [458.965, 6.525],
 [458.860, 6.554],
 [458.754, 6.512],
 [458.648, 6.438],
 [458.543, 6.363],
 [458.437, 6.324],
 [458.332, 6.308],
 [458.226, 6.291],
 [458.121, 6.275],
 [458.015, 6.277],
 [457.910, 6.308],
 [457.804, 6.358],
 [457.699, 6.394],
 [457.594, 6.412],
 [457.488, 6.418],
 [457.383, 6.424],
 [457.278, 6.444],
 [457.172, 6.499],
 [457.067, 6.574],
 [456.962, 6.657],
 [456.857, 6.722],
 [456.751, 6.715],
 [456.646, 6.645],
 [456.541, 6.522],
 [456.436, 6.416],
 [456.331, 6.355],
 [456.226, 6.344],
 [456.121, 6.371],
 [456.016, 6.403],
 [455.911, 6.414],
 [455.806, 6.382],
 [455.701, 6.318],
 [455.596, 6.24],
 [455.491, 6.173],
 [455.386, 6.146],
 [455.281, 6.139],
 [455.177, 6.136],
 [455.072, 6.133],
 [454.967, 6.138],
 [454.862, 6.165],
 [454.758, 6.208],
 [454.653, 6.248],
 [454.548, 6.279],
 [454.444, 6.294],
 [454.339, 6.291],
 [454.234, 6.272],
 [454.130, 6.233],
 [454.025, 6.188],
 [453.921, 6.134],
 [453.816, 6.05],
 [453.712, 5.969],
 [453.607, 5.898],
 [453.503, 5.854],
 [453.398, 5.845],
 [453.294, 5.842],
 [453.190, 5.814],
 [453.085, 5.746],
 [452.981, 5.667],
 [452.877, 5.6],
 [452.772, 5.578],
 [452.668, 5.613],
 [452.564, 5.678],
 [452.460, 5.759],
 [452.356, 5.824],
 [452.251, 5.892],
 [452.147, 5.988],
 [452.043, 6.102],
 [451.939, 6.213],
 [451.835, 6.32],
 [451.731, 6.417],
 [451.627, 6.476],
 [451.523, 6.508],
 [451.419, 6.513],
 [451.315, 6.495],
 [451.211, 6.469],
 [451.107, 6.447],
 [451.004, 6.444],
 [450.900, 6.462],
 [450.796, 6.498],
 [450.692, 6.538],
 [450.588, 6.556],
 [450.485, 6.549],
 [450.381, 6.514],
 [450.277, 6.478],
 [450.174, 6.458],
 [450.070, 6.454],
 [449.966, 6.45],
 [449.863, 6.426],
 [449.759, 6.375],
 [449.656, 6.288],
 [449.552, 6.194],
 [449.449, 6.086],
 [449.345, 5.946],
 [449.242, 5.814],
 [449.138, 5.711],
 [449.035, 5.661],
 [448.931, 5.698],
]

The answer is 0.158 nm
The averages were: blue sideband 6.26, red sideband 6.45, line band 6.09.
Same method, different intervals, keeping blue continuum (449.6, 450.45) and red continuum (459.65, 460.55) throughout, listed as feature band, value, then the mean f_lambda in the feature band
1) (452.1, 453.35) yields 0.12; 5.75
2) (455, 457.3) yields -0.05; 6.39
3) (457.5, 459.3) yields -0.05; 6.38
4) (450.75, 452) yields -0.01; 6.44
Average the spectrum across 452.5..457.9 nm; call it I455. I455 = 6.2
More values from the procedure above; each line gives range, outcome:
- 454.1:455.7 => 6.21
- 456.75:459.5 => 6.42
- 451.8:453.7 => 5.84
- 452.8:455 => 6.03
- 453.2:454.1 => 5.97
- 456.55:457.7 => 6.54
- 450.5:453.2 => 6.15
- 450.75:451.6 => 6.48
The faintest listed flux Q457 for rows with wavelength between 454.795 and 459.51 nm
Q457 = 6.133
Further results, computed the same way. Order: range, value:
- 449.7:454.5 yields 5.578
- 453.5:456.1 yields 5.854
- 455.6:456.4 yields 6.318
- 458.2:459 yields 6.291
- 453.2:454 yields 5.842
